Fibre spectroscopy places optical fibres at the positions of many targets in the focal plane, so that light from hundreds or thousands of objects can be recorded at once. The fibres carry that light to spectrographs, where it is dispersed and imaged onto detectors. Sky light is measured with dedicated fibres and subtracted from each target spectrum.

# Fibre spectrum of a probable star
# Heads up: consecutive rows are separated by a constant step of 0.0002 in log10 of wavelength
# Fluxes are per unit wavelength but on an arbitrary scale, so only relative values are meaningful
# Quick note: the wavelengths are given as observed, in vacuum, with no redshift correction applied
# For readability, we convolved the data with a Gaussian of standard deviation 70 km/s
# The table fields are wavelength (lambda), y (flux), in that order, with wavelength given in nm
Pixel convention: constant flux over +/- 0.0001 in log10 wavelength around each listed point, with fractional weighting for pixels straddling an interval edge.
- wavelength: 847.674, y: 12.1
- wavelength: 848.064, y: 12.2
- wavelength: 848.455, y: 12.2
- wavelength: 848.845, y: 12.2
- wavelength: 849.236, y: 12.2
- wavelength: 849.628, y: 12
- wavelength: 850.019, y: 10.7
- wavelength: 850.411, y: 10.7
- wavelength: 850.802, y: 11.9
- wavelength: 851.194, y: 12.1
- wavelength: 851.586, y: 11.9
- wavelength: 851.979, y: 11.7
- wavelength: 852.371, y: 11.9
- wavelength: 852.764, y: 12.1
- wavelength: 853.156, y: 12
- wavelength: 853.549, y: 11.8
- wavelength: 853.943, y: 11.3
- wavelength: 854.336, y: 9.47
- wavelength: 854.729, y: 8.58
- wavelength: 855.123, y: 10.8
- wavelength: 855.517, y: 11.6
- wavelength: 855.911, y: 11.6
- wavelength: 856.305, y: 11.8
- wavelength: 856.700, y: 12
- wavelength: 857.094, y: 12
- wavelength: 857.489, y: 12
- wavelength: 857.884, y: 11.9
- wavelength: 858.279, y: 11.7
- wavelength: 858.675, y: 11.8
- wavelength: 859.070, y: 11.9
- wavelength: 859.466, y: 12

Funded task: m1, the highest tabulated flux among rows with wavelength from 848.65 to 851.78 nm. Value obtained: 12.2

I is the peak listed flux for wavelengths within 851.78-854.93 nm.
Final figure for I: 12.1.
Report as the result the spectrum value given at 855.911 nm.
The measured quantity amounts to 11.6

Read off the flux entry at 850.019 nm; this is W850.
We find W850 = 10.7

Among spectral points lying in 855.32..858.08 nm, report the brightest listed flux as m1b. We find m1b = 12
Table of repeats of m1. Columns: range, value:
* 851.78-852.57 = 11.9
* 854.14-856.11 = 11.6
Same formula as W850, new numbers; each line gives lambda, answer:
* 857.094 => 12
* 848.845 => 12.2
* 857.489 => 12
